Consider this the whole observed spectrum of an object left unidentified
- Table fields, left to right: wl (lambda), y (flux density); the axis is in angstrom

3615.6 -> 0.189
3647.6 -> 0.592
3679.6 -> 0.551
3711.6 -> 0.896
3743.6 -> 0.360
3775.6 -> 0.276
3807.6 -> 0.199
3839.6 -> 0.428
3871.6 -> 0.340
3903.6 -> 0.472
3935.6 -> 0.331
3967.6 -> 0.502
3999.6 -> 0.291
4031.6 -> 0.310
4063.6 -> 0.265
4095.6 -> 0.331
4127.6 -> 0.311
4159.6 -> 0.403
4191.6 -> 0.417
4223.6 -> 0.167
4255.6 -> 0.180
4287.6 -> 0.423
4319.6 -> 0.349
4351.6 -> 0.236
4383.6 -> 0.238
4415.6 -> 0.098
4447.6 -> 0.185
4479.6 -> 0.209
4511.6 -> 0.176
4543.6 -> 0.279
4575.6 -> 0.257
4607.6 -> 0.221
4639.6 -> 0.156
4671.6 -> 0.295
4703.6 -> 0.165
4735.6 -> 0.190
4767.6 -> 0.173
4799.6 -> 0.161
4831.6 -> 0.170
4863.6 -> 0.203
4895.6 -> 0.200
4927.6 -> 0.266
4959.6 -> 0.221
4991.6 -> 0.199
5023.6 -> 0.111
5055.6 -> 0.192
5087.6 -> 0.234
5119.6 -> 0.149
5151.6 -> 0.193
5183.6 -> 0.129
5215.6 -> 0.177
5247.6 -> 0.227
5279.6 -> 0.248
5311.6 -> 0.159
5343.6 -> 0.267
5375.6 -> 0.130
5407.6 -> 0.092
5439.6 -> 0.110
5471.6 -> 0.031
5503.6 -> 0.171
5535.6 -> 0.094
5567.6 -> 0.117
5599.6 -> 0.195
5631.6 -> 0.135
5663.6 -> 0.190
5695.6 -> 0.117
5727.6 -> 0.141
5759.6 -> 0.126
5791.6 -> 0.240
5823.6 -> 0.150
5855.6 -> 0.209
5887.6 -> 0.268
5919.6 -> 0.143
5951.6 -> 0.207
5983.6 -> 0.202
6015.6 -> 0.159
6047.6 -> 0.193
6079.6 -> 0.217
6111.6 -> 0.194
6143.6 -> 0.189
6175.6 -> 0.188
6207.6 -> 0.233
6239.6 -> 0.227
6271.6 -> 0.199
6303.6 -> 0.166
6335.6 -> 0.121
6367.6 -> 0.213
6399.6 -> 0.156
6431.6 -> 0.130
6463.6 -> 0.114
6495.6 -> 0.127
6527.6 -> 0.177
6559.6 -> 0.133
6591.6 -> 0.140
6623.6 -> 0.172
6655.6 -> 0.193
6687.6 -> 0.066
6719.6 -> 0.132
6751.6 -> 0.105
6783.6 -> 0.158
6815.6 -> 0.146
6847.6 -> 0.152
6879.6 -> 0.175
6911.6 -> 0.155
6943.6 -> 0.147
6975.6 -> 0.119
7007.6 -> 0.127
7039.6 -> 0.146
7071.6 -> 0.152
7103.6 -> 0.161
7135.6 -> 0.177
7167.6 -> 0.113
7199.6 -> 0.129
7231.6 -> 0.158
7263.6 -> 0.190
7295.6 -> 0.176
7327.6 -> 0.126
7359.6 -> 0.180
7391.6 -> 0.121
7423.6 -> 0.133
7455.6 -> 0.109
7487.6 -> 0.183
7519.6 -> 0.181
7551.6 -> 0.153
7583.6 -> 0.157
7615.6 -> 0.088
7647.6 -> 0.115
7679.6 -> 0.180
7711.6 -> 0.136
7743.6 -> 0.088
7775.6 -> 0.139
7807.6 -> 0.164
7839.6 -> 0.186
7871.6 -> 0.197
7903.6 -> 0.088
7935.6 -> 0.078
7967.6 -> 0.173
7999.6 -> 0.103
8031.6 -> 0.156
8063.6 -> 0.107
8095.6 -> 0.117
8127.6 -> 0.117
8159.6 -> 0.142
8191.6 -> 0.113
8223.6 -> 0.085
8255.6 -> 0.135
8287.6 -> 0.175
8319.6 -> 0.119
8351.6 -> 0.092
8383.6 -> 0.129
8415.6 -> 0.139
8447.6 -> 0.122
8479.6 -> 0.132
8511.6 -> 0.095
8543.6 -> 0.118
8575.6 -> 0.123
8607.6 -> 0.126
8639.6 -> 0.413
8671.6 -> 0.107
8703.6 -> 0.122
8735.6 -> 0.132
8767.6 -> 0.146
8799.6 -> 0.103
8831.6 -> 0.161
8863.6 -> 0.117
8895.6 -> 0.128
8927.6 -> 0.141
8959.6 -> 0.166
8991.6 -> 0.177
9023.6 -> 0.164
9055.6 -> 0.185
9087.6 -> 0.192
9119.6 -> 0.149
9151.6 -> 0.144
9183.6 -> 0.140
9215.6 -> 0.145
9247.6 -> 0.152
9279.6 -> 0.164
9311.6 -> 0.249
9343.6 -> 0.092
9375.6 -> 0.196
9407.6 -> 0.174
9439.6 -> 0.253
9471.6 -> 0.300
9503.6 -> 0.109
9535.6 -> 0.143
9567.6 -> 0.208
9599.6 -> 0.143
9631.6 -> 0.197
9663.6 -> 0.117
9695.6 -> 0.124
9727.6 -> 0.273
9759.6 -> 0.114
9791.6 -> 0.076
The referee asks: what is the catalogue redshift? 1.315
